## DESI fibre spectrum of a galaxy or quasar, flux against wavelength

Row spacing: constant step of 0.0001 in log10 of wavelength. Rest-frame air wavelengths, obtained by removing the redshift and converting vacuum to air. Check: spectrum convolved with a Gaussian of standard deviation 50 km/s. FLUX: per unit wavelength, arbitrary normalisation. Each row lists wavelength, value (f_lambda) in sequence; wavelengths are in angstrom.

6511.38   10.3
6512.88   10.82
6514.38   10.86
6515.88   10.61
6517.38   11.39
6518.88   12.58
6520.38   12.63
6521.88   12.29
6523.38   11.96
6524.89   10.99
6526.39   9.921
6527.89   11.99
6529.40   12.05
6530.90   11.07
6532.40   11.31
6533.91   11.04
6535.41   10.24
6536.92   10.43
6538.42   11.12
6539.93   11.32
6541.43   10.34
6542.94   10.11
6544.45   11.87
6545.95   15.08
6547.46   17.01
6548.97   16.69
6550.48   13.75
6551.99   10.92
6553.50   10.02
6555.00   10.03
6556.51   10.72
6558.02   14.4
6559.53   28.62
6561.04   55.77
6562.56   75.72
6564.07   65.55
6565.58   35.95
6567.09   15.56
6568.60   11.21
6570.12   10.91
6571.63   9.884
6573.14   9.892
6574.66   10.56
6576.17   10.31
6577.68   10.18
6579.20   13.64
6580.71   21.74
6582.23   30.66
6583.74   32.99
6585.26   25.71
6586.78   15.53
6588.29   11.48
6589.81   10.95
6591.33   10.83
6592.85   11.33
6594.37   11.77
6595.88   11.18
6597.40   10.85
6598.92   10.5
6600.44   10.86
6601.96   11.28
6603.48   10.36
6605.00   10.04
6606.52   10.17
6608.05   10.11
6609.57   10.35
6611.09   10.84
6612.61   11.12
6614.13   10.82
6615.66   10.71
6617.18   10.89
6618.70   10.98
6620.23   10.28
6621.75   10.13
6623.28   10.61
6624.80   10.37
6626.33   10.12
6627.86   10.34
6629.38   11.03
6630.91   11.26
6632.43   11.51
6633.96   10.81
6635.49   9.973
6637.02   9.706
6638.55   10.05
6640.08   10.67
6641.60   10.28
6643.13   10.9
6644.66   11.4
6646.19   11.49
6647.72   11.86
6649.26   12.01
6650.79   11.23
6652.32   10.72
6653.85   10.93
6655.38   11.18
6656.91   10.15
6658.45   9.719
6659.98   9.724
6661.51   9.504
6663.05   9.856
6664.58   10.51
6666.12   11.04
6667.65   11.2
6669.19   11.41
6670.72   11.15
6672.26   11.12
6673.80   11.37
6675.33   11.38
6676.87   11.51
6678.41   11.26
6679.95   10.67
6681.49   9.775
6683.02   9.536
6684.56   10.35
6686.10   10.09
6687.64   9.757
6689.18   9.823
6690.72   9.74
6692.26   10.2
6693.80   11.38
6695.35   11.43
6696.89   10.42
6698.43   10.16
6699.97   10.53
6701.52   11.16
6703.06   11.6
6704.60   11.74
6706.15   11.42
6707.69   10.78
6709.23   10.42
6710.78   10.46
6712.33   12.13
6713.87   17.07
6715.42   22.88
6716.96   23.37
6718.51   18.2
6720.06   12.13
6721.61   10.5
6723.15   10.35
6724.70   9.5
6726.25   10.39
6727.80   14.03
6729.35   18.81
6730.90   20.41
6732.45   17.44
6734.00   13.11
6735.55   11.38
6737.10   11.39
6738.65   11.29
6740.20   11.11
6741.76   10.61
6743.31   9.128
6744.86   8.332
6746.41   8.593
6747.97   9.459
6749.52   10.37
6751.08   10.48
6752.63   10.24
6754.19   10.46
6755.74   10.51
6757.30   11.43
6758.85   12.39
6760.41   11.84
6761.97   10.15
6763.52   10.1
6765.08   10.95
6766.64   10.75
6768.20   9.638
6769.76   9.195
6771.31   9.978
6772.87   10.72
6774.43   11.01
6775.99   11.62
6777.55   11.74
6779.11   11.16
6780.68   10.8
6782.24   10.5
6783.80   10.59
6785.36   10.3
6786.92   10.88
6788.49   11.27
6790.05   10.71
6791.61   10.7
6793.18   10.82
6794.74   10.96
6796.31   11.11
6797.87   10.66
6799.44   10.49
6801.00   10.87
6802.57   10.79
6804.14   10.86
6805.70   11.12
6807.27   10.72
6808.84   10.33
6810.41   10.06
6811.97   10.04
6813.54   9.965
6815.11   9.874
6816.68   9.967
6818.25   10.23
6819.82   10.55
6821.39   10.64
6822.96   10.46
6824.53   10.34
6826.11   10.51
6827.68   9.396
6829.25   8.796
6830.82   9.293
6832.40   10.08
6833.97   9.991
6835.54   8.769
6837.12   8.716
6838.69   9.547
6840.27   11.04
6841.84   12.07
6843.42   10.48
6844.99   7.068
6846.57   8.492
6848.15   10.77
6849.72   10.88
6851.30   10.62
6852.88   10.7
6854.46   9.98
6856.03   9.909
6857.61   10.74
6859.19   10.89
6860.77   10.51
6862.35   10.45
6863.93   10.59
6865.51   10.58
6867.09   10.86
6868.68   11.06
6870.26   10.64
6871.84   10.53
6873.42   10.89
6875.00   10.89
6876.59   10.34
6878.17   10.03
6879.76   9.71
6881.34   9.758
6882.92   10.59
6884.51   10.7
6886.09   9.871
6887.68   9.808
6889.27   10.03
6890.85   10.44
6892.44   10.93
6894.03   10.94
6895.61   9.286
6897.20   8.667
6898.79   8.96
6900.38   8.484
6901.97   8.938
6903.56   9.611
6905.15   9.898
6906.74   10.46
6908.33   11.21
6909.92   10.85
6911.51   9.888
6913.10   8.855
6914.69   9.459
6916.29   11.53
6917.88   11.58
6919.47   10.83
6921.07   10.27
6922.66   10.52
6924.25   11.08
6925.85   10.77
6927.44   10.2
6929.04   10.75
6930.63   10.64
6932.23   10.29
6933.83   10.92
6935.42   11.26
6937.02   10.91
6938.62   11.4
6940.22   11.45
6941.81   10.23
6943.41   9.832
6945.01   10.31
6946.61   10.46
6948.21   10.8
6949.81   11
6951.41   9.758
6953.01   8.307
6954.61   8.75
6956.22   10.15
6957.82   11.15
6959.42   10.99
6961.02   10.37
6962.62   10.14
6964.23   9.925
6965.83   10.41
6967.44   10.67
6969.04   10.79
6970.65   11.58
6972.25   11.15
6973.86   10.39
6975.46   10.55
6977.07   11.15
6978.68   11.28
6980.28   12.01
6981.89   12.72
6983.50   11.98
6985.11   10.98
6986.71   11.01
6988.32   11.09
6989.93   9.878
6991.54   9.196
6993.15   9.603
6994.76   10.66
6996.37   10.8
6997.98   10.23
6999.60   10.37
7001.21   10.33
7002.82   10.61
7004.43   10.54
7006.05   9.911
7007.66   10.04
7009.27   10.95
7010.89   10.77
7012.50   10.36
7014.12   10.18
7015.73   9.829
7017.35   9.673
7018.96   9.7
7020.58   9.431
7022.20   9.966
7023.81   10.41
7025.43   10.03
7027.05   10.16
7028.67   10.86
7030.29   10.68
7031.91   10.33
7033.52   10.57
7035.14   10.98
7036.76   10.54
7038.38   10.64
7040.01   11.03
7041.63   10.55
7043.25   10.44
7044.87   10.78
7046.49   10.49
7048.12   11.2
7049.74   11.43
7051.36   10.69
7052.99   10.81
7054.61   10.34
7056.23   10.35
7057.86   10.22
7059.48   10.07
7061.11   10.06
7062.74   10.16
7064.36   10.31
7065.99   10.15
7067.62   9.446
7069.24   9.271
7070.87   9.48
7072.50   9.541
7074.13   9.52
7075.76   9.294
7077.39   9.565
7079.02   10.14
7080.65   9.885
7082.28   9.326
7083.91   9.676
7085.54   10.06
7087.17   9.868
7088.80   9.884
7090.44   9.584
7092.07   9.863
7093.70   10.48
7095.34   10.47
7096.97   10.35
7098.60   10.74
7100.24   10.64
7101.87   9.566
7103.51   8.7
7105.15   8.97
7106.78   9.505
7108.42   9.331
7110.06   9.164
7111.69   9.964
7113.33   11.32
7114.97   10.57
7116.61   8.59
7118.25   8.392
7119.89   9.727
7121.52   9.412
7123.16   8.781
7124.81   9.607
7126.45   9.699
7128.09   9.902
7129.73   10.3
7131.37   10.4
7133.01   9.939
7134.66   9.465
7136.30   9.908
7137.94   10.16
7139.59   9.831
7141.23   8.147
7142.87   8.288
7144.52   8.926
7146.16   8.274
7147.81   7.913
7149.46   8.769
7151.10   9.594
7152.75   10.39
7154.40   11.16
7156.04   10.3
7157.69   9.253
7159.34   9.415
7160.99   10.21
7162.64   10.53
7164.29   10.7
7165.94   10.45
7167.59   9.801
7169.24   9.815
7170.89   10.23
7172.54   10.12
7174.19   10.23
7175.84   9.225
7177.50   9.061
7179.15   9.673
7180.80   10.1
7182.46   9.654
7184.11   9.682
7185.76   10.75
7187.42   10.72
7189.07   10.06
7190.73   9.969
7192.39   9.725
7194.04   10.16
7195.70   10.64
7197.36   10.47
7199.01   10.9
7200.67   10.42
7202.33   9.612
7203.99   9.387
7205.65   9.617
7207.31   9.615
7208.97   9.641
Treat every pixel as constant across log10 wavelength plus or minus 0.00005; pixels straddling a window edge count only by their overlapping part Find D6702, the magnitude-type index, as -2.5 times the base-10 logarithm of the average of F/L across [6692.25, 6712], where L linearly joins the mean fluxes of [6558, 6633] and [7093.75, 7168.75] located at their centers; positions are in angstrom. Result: 0.356 mag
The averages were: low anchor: 16.6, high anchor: 9.69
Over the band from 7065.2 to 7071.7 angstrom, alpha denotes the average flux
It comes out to 9.59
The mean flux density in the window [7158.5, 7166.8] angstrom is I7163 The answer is 10.3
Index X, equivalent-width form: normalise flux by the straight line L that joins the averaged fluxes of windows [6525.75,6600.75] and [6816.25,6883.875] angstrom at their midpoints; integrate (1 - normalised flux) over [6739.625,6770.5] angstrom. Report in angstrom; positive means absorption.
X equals 5.4 angstrom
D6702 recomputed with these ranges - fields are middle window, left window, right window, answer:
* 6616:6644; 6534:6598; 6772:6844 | 0.46 mag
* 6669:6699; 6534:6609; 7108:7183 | 0.42 mag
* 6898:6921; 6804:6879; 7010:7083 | 0.02 mag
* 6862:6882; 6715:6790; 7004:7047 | 0.07 mag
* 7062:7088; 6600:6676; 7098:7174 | 0.01 mag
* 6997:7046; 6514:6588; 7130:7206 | 0.12 mag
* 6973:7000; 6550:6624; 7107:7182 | 0.08 mag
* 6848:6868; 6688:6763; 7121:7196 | 0.08 mag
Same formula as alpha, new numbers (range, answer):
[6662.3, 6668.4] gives 10.7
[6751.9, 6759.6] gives 11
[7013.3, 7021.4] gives 9.76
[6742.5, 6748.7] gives 8.89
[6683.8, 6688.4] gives 10.1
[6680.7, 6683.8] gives 9.68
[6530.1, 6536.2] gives 10.9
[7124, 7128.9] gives 9.74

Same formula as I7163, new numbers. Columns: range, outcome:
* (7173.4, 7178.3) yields 9.49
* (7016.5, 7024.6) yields 9.84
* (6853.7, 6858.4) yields 10.2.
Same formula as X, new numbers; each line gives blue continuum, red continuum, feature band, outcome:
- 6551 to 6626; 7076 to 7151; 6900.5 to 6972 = 9.1 angstrom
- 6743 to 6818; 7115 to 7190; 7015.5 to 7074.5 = -2.1 angstrom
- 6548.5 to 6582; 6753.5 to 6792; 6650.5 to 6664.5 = 5.4 angstrom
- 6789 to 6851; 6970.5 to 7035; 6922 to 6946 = -0.7 angstrom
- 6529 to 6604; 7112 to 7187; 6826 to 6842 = 4.6 angstrom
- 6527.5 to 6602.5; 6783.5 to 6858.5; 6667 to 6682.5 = 3.4 angstrom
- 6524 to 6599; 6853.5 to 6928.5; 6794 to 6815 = 2.6 angstrom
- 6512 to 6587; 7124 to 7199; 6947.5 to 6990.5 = 5.0 angstrom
